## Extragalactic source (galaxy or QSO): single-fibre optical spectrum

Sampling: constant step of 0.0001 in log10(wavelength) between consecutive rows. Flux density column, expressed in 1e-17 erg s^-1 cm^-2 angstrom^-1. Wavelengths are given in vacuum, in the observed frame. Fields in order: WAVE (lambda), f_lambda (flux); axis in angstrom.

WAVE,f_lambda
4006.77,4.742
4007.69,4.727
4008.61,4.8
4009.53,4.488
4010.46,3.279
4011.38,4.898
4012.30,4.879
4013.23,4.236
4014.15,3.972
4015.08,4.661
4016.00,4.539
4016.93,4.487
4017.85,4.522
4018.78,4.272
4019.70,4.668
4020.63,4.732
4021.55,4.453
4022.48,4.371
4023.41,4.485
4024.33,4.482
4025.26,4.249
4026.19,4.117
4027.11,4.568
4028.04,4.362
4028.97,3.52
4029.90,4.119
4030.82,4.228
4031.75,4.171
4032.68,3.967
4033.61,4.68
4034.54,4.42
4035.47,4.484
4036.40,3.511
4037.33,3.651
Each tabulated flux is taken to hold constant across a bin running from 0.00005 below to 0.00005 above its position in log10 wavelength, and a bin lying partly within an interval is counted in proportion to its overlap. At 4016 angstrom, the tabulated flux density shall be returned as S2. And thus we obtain 4.539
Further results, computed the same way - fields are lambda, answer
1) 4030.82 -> 4.228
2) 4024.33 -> 4.482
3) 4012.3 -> 4.879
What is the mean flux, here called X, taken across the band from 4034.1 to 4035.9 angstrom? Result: 4.45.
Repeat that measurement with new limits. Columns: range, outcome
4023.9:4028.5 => 4.35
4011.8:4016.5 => 4.46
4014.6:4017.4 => 4.56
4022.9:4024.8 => 4.48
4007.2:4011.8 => 4.44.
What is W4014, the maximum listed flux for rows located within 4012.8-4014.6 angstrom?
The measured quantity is 4.236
